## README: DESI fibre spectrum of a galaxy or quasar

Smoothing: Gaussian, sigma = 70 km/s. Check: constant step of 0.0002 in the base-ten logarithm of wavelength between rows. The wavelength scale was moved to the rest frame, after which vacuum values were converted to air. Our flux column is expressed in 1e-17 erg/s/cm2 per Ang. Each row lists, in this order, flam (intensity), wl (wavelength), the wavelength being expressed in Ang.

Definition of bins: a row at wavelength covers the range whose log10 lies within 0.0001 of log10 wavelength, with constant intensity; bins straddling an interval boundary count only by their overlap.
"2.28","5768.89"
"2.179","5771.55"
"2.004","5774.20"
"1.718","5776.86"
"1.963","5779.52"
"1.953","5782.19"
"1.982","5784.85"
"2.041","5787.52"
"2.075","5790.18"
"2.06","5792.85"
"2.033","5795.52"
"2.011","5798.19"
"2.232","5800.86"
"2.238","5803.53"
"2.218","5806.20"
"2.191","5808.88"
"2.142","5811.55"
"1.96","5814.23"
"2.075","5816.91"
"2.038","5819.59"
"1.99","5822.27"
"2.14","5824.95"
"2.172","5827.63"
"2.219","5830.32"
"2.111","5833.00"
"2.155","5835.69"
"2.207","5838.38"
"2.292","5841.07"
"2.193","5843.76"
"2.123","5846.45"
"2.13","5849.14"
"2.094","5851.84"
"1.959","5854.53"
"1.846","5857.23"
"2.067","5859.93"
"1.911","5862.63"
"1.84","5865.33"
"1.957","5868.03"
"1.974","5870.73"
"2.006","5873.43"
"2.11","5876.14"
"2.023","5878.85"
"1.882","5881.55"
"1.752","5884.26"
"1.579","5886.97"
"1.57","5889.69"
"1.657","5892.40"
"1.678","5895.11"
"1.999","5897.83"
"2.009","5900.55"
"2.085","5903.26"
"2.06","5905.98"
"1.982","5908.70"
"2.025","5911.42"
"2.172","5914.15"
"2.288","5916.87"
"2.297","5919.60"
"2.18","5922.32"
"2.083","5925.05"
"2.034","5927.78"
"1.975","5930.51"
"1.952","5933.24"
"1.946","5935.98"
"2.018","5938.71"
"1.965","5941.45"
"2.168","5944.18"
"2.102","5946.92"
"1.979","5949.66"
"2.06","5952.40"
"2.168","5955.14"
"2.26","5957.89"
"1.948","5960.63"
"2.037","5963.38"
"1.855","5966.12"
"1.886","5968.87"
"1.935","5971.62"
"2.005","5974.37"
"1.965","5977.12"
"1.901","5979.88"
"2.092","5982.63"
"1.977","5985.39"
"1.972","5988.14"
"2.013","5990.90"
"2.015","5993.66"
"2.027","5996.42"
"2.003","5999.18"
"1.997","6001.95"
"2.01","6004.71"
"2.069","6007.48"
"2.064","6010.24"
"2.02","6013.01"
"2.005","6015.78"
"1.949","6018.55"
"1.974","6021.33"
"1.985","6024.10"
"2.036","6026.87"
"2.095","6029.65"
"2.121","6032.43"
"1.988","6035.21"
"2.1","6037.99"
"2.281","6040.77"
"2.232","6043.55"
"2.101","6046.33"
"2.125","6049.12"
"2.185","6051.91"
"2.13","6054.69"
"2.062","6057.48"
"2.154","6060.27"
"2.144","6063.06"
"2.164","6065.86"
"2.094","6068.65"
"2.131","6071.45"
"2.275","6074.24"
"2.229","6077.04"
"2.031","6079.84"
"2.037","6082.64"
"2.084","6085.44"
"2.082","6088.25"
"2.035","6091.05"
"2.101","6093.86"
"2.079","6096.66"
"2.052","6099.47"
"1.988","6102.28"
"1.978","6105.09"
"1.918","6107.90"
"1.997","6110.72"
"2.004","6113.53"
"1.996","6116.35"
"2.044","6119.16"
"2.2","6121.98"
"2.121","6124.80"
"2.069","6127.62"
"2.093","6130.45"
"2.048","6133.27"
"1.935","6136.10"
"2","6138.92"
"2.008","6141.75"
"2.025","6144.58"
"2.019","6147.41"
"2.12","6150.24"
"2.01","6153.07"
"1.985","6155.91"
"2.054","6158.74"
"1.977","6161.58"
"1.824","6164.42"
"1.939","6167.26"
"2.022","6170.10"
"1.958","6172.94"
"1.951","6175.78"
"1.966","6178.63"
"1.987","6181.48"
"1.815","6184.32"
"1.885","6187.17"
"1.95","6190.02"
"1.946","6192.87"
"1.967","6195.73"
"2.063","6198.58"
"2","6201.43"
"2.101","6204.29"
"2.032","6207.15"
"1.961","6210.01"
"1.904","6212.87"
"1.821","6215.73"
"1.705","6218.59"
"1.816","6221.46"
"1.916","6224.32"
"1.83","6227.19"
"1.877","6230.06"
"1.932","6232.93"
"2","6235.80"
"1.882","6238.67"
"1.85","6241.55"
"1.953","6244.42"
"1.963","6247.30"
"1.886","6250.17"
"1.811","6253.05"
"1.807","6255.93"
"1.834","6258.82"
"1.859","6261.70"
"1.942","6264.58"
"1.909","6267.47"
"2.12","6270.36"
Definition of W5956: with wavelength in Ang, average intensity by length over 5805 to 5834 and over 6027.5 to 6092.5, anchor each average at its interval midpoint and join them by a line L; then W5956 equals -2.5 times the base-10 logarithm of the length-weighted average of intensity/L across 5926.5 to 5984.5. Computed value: 0.057 mag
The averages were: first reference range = 2.11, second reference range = 2.12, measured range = 2.01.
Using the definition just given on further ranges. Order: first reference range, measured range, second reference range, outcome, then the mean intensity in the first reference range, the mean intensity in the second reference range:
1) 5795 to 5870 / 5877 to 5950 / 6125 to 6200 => 0.04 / 2.09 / 1.99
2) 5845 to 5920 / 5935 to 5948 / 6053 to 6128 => -0.02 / 1.96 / 2.08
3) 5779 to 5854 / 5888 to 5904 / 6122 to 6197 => 0.15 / 2.11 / 1.99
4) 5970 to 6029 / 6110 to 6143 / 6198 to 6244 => -0.05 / 2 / 1.92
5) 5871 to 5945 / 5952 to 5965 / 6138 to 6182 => -0.06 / 1.98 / 1.99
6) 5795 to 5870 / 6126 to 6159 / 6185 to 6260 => -0.05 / 2.09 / 1.91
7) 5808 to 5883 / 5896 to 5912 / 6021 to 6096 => 0.03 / 2.06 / 2.11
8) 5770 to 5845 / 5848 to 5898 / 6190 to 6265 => 0.09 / 2.09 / 1.91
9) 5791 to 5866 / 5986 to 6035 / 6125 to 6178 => 0.01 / 2.1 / 2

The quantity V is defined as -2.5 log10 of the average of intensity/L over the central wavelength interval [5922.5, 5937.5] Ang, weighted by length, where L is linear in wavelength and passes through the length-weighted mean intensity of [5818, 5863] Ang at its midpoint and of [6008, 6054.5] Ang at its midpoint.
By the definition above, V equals 0.04 mag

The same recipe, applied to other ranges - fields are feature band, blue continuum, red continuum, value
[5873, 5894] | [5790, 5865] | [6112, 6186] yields 0.15 mag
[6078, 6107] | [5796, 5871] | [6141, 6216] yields -0.02 mag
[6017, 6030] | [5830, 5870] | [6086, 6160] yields 0.03 mag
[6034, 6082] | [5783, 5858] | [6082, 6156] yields -0.05 mag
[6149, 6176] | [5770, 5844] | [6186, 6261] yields -0.03 mag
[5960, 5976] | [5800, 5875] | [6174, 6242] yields 0.05 mag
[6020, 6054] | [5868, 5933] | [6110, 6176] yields -0.06 mag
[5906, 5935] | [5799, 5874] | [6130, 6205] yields -0.02 mag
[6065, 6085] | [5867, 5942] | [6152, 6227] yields -0.10 mag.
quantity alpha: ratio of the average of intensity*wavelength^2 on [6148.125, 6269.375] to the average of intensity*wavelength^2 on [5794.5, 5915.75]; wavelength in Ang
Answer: 1.07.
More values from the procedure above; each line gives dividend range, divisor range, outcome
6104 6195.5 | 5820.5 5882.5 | 1.07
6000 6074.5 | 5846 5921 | 1.12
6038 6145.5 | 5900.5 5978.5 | 1.07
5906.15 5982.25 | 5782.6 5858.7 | 1.01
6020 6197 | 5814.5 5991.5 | 1.09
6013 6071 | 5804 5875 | 1.08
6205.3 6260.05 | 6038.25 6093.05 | 0.93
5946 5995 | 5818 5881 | 1.01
